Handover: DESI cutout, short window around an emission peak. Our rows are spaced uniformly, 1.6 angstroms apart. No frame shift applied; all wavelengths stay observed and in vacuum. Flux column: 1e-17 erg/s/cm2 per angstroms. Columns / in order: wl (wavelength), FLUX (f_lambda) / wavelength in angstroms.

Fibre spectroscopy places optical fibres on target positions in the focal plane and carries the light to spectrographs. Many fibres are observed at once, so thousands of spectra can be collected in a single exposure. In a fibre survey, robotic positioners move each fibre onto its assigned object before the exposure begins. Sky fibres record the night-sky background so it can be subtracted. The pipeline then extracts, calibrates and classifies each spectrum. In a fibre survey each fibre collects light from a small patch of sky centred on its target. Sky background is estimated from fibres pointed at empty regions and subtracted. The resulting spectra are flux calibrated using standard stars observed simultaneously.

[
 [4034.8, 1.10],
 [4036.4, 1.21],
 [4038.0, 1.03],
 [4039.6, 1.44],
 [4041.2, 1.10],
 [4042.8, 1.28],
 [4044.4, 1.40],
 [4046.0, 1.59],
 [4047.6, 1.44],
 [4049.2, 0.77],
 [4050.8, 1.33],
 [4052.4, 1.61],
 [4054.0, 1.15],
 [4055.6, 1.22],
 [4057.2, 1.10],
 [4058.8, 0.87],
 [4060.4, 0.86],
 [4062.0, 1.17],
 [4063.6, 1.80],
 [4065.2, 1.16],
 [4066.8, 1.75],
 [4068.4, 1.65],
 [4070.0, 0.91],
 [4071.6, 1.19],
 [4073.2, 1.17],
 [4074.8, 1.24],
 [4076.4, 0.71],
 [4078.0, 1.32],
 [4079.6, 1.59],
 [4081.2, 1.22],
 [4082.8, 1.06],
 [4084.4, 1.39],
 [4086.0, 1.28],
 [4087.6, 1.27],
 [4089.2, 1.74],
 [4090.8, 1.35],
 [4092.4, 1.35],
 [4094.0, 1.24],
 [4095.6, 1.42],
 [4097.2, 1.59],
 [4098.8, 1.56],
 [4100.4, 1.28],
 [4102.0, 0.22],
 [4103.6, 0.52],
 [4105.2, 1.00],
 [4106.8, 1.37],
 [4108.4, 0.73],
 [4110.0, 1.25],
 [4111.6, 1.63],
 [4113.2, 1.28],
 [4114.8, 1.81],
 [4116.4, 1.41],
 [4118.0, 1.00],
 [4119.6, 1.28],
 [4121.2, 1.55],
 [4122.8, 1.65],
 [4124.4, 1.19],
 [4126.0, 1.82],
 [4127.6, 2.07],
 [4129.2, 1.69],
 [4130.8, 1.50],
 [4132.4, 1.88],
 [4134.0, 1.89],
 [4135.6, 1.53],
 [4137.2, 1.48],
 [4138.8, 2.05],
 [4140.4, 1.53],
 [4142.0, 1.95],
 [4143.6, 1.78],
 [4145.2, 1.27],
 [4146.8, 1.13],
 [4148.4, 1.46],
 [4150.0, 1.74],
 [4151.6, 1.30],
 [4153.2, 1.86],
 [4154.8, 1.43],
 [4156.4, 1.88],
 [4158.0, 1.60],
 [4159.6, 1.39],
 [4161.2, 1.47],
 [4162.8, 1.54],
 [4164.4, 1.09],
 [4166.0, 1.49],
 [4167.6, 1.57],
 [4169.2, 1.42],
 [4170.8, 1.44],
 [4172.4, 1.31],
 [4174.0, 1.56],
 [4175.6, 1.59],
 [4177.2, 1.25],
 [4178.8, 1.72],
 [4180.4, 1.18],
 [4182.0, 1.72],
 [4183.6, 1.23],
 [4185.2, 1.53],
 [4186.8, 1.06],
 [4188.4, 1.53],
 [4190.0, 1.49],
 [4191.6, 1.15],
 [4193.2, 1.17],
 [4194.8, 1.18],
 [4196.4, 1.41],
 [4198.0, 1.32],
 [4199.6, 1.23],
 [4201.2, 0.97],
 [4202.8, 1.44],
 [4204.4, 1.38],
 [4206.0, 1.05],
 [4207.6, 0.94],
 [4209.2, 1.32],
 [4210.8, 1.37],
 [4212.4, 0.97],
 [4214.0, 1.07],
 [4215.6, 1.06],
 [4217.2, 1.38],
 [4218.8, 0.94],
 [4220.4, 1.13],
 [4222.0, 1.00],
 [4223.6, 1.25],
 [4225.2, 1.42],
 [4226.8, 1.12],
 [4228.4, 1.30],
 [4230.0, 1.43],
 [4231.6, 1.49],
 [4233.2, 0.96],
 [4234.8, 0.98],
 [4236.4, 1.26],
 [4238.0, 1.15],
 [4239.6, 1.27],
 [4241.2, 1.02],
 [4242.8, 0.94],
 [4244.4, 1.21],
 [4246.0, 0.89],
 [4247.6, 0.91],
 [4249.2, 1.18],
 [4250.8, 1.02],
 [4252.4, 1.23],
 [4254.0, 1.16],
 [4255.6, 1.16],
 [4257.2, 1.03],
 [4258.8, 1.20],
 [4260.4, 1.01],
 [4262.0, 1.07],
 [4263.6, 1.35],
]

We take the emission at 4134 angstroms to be C IV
